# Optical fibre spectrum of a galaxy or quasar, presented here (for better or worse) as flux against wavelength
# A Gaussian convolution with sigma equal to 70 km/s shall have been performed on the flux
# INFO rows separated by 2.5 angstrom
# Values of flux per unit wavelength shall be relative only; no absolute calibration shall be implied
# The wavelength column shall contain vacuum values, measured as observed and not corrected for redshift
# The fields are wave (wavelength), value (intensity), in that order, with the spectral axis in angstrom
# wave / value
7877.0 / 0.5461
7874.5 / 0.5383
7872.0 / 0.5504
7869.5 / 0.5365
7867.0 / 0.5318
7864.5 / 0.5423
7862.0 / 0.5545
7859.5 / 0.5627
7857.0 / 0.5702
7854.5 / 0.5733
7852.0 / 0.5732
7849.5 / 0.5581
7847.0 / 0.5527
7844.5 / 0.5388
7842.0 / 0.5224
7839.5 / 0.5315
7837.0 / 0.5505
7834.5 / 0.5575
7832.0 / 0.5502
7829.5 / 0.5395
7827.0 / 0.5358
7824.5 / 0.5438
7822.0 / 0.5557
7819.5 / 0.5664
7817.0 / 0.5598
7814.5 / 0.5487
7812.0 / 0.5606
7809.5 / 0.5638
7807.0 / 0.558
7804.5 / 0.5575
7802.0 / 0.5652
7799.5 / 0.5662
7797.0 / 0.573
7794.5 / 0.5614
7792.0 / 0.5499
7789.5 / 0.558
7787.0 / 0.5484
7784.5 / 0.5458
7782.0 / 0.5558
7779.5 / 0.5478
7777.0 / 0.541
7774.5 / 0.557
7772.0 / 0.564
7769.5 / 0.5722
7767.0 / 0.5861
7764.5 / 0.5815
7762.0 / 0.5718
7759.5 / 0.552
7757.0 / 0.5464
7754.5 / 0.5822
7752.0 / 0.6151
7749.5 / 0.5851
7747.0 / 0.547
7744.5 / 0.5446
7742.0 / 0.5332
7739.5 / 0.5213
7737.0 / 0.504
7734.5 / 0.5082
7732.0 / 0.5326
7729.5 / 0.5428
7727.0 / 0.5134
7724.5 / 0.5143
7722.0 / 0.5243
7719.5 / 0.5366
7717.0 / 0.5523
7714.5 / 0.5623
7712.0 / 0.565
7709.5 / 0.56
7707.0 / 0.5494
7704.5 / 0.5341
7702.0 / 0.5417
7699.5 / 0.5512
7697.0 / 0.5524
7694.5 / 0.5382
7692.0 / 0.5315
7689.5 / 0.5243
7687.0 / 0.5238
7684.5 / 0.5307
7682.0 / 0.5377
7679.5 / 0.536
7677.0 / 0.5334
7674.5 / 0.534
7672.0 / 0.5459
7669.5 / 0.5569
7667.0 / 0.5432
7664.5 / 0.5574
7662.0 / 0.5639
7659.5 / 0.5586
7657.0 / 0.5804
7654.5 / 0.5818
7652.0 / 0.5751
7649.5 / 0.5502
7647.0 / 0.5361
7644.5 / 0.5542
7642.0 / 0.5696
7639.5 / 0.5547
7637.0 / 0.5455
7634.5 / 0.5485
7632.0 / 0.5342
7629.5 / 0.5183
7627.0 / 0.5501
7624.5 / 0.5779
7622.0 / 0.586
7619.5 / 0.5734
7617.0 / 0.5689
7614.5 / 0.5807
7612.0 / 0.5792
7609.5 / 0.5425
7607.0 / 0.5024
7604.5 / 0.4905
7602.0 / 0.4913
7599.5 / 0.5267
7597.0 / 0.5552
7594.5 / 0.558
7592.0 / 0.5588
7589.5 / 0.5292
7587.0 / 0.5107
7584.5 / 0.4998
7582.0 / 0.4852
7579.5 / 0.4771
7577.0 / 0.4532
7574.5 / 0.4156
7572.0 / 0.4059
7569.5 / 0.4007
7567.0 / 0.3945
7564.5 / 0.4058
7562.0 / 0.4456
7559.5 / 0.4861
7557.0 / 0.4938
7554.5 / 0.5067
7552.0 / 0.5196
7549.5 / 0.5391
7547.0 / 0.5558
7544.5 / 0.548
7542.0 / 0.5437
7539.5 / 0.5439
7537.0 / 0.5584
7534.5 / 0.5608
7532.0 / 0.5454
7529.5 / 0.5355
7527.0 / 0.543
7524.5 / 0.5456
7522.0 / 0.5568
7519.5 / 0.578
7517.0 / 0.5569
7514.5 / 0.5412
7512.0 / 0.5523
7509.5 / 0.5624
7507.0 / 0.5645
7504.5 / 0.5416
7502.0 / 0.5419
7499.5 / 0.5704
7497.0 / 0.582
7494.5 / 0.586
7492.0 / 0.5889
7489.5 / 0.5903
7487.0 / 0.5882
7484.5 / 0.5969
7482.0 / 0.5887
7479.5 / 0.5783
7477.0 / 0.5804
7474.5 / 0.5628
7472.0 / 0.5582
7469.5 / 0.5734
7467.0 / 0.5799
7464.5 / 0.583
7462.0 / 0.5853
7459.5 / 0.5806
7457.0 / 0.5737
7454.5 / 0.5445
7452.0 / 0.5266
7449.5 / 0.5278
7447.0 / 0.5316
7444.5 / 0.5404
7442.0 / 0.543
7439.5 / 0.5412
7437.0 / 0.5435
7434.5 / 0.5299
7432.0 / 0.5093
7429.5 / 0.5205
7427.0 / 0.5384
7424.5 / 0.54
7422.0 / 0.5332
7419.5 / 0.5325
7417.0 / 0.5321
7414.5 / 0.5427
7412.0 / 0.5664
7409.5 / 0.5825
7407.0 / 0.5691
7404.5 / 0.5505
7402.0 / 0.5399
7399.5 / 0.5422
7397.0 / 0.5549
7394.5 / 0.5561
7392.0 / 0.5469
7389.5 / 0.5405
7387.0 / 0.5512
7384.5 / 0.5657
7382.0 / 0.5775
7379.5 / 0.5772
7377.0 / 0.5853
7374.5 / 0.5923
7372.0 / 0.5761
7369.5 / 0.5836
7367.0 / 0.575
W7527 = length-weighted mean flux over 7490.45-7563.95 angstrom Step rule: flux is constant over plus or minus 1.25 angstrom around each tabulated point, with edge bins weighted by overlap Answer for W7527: 0.543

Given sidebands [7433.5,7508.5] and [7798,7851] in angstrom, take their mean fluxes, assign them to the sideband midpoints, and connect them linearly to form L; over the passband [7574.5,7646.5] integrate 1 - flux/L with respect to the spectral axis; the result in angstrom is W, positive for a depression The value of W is 3.20 angstrom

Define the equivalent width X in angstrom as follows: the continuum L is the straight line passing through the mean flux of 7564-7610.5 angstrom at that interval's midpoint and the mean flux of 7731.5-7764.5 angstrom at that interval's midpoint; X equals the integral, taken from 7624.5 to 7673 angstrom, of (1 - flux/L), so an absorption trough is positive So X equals -4.2 angstrom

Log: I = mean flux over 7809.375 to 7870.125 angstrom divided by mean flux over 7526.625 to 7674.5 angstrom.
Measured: 1.04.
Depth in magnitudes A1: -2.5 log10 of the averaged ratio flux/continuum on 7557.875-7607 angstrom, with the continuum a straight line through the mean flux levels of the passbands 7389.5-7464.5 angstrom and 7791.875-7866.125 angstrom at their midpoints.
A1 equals 0.15 mag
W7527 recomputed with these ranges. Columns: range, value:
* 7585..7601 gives 0.537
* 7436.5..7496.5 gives 0.567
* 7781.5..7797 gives 0.555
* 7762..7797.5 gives 0.56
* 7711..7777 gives 0.55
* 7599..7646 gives 0.547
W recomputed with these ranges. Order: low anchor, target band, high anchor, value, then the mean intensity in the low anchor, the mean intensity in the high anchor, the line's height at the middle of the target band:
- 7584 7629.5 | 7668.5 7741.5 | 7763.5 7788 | 2.2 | 0.543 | 0.56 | 0.553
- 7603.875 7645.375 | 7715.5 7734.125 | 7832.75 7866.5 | 0.7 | 0.552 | 0.552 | 0.552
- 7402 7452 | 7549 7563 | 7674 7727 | 1.1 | 0.54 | 0.539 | 0.54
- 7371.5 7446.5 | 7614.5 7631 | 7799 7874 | -0.4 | 0.55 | 0.552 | 0.551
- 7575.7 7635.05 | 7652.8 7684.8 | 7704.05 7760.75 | -0.8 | 0.533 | 0.545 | 0.539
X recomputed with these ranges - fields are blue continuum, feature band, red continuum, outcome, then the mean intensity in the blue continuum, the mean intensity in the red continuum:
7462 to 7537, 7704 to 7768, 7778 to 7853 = 0.9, 0.567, 0.553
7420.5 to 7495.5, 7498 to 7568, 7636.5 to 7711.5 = 3.1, 0.559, 0.549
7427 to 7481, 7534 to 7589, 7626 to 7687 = 6.3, 0.553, 0.549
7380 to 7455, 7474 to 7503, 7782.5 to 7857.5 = -1.8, 0.544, 0.554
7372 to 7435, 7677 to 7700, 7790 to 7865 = 0.8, 0.552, 0.555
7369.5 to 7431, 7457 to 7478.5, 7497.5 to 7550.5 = -0.8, 0.555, 0.552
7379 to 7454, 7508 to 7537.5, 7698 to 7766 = -0.4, 0.545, 0.547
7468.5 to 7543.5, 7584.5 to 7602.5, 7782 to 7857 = 0.9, 0.564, 0.554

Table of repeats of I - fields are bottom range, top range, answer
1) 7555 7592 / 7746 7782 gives 1.23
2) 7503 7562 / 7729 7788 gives 1.02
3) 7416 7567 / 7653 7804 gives 1.01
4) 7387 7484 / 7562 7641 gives 0.93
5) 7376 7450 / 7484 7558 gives 1.01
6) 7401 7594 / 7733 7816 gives 1.04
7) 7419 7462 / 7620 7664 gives 1.03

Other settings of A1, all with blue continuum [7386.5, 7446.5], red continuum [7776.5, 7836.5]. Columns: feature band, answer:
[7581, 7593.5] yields 0.06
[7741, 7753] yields -0.02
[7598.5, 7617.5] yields 0.03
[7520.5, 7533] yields 0.00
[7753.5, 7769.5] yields -0.03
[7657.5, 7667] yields -0.02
